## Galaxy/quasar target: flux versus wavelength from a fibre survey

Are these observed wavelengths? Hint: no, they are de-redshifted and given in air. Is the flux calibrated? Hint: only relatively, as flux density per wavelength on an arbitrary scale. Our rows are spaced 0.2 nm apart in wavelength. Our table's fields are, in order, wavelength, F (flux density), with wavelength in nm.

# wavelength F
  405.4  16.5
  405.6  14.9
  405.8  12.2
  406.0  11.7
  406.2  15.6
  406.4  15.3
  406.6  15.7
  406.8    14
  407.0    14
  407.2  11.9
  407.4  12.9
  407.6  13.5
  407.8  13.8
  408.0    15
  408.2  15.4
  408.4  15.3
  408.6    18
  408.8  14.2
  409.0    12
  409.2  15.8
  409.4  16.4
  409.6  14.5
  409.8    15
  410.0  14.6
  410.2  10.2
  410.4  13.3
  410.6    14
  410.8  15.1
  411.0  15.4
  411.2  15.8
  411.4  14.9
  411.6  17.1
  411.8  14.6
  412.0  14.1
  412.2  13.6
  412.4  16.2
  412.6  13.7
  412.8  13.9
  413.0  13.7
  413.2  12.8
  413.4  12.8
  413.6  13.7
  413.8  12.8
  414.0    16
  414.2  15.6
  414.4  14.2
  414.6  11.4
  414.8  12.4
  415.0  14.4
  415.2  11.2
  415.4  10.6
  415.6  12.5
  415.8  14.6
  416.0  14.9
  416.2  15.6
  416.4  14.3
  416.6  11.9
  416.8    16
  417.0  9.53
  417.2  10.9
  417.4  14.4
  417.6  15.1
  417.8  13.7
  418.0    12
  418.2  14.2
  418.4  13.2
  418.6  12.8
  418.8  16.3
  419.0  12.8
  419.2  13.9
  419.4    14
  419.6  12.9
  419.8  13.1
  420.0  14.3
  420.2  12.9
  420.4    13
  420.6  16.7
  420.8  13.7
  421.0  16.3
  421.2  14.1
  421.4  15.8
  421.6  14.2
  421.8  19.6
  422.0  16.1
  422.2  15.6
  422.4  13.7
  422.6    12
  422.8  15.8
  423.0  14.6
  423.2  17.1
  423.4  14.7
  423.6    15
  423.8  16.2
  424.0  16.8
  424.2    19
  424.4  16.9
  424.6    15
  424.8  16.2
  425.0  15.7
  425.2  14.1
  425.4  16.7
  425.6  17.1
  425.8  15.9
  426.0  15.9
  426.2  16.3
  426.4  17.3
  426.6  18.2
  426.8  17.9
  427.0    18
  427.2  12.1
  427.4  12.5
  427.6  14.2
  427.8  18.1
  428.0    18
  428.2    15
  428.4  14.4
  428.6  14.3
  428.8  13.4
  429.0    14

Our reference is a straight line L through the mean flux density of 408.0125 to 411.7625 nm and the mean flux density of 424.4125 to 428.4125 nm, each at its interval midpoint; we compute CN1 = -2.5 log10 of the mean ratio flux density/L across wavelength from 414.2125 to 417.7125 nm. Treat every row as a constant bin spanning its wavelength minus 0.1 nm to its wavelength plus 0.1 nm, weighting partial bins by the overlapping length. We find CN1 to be 0.15 mag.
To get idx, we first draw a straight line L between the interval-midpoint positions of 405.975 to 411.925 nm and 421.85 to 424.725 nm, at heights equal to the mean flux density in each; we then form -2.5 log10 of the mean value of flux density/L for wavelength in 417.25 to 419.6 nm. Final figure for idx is 0.115 mag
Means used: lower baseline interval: 14.5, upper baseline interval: 15.7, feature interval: 13.8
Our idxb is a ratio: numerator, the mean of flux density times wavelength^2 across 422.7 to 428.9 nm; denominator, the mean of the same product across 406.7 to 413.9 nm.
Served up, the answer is 1.2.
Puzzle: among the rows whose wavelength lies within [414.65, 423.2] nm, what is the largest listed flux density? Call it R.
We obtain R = 19.6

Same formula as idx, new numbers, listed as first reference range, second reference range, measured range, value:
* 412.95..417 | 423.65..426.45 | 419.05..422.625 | 0.04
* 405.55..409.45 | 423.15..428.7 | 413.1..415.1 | 0.10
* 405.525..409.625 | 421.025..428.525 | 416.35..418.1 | 0.16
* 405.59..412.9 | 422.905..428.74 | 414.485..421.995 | 0.11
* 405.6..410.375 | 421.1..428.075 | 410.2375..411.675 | -0.02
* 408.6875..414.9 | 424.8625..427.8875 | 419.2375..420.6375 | 0.11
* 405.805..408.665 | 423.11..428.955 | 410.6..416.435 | 0.06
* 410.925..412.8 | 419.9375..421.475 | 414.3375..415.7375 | 0.20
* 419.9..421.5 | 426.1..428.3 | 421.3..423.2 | -0.03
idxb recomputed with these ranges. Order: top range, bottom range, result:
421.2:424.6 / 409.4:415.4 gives 1.18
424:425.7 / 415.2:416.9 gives 1.25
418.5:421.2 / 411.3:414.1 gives 1.02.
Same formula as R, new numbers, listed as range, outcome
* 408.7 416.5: 17.1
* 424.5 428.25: 18.2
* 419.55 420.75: 16.7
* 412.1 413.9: 16.2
